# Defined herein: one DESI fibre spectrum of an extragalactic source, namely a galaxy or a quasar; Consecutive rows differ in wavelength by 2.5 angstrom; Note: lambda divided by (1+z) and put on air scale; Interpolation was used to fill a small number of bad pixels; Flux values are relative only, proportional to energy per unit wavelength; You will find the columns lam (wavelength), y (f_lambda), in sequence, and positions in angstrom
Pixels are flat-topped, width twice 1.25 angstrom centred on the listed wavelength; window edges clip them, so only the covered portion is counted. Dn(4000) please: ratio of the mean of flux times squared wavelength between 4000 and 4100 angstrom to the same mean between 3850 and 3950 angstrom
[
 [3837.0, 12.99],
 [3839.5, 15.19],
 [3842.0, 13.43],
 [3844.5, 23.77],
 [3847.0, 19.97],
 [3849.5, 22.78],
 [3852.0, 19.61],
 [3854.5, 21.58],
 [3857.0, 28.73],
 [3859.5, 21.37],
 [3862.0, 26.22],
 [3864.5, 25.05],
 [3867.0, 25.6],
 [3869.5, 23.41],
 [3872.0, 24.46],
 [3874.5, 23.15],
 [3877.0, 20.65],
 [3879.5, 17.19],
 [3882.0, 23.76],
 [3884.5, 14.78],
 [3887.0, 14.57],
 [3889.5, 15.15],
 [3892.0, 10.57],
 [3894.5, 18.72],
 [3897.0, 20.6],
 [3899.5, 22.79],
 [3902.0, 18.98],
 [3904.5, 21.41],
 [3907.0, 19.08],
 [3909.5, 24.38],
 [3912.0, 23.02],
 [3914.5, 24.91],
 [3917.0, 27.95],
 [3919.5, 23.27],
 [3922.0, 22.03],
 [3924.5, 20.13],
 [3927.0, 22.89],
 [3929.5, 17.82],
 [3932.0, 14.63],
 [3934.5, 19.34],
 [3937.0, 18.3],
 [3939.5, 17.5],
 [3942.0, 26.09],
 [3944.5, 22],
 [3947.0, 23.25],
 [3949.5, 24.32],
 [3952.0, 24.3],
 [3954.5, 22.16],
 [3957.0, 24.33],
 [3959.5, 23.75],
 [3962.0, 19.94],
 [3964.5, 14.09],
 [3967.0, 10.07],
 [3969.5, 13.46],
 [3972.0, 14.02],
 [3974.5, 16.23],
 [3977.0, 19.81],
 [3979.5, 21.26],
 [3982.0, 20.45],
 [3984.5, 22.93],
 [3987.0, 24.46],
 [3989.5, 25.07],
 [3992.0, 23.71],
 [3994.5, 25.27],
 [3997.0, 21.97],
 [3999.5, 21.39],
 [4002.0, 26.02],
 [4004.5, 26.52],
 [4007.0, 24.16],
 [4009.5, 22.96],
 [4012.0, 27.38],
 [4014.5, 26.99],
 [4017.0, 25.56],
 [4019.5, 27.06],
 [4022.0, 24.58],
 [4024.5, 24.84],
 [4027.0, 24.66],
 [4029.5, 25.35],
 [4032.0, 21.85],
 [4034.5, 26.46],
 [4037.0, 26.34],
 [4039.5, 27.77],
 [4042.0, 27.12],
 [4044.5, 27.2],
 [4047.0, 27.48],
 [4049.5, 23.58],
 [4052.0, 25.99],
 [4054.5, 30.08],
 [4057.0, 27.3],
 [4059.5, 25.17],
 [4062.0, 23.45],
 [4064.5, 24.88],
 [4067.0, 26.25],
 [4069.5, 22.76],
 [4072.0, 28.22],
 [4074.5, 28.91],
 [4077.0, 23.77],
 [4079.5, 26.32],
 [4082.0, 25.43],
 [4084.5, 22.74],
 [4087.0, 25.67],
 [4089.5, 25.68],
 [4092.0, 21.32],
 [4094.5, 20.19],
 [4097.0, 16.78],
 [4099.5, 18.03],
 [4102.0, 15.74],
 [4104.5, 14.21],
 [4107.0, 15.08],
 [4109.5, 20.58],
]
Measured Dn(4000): 1.28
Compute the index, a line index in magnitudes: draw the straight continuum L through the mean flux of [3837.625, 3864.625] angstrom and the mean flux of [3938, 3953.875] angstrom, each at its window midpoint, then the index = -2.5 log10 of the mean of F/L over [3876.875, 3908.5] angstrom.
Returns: 0.198 mag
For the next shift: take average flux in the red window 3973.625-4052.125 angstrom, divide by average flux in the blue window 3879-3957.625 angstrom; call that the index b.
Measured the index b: 1.19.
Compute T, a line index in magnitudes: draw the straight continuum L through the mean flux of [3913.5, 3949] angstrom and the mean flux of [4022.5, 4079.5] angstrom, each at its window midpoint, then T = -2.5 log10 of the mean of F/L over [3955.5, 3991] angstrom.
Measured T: 0.19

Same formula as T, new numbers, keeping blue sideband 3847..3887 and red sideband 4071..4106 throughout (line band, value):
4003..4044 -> -0.15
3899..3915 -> 0.02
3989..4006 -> -0.09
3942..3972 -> 0.11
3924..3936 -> 0.18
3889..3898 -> 0.34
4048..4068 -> -0.16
